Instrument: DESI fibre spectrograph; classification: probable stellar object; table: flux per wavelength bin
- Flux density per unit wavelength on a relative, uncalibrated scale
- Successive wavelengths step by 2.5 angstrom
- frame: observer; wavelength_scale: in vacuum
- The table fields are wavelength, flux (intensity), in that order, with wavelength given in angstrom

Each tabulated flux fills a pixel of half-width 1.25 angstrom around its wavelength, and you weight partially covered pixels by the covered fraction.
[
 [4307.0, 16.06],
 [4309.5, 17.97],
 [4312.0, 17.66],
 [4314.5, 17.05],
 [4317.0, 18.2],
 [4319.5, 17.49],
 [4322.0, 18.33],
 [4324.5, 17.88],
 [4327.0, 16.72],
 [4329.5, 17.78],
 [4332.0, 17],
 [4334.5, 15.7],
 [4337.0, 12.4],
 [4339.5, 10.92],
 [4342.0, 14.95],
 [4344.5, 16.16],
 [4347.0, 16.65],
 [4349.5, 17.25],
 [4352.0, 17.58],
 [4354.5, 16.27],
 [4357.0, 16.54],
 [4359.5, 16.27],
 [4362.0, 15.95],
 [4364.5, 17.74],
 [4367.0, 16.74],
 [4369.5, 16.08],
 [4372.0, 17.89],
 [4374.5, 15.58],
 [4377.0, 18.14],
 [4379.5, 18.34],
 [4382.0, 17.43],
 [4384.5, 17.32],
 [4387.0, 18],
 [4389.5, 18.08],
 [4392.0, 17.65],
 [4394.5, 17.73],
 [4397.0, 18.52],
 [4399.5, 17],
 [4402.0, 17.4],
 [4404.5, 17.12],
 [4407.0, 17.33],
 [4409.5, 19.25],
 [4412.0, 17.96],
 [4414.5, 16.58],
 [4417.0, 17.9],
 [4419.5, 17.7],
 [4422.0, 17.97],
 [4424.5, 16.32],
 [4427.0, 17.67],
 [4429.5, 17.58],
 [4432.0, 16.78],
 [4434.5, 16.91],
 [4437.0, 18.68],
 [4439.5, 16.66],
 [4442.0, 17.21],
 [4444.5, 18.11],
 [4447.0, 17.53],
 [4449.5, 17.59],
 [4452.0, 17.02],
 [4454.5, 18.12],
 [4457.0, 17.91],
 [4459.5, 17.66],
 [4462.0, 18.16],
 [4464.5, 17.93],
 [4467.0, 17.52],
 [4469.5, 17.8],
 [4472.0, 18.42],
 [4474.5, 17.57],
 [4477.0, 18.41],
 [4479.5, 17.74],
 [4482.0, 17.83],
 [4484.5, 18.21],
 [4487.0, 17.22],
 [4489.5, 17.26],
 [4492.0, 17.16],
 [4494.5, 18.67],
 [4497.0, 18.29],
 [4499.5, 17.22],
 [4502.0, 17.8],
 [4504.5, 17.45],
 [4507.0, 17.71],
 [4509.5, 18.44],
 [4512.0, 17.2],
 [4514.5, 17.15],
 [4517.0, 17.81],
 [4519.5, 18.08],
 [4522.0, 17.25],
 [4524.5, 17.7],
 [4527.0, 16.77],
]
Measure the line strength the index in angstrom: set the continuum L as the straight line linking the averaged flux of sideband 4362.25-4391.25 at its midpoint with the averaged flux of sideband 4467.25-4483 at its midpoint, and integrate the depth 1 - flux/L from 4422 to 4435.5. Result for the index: 0.4 angstrom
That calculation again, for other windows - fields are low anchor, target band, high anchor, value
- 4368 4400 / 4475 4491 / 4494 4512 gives 0.0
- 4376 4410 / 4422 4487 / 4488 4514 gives 0.3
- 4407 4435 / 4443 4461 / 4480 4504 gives -0.1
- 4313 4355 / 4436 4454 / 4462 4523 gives -0.2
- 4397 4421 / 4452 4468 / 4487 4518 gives -0.2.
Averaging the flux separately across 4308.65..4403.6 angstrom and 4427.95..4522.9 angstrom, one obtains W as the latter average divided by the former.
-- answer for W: 1.05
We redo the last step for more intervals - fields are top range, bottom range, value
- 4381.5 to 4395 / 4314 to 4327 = 1.00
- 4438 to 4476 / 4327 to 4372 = 1.10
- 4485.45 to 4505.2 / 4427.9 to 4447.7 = 1.01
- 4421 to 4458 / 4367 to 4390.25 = 1.00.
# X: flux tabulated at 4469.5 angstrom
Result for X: 17.8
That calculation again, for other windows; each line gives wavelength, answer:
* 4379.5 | 18.34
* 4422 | 17.97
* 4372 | 17.89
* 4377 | 18.14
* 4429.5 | 17.58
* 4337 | 12.4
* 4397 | 18.52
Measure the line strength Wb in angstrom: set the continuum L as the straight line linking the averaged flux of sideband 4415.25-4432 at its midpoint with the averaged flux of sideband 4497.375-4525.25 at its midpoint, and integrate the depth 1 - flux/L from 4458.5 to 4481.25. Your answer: -0.5 angstrom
